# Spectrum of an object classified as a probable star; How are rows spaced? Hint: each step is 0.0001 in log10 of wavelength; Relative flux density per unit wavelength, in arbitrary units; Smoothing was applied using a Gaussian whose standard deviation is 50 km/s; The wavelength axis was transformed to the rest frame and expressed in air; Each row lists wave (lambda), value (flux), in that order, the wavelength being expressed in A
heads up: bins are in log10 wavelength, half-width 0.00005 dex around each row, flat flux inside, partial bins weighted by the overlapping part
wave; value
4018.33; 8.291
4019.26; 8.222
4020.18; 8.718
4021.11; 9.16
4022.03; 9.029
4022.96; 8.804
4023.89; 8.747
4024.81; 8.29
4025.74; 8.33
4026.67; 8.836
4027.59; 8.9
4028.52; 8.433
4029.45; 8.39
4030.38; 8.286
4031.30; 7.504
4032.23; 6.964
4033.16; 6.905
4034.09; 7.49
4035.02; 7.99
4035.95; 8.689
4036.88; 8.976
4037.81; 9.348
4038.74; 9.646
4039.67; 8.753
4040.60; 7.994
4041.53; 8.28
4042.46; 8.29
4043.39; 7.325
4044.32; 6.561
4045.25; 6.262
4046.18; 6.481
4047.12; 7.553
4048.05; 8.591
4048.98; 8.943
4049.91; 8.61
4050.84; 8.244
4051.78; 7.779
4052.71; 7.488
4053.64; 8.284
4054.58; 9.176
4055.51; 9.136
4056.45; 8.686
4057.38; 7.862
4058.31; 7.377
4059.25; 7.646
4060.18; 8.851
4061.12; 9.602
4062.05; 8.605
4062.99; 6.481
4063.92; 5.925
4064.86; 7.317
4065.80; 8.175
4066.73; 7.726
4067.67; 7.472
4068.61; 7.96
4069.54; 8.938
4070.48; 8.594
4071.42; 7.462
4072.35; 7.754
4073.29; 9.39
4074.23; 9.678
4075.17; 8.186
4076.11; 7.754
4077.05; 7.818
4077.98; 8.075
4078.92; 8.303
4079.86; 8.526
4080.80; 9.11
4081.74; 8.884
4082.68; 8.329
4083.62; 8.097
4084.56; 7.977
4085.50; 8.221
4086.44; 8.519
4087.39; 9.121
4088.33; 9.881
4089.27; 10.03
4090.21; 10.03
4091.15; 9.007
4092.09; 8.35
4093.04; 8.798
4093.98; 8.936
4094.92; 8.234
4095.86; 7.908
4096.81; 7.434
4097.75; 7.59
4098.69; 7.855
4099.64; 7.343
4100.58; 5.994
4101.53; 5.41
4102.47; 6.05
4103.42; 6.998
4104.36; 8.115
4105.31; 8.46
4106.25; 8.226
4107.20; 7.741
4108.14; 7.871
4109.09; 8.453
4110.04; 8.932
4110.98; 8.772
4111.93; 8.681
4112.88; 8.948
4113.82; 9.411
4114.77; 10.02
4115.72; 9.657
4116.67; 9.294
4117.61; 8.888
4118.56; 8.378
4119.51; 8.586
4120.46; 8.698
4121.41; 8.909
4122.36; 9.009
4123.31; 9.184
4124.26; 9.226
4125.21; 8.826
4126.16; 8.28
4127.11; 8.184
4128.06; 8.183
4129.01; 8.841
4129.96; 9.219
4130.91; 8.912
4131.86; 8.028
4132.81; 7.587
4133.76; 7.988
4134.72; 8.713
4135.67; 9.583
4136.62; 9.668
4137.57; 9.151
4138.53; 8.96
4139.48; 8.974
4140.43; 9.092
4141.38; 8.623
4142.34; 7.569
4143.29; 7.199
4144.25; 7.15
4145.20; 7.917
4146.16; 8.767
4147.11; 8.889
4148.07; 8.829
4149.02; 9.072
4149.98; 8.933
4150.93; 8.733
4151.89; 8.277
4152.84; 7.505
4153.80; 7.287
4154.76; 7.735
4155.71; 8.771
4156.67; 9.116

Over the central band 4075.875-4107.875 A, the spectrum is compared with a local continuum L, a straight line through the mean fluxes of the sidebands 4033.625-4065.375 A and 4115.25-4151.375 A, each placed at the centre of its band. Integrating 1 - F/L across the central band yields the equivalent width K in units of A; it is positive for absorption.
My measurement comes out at 0.8 A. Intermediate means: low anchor 8.06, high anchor 8.68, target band 8.15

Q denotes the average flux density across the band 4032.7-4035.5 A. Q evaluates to 7.46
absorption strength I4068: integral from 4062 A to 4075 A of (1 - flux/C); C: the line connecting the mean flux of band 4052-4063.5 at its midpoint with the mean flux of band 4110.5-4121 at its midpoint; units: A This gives 0.7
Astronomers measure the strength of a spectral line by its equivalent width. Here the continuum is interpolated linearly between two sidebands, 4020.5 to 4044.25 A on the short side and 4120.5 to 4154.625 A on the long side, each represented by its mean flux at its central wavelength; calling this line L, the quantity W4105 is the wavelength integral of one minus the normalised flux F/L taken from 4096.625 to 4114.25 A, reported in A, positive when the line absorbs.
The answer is 1.4 A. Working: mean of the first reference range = 8.35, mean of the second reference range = 8.54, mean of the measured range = 7.81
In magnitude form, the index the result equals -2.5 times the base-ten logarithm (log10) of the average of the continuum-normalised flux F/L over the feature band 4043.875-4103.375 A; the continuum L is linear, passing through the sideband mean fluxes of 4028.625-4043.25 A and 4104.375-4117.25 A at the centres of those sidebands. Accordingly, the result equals 0.05 mag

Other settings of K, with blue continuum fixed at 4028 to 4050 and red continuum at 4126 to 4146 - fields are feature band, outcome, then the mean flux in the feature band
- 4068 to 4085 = -0.39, 8.38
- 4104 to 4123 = -0.89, 8.76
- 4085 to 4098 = -0.75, 8.73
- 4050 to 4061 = -0.28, 8.28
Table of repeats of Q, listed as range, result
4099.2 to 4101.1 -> 6.62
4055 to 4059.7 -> 8.15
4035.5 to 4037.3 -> 8.83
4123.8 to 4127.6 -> 8.63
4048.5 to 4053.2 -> 8.23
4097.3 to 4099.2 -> 7.71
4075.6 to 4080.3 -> 8.1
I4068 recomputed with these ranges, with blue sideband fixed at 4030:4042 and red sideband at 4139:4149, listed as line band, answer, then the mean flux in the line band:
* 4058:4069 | 0.6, 7.76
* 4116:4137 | -1.1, 8.74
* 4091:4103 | 1.0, 7.56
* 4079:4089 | -0.5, 8.67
